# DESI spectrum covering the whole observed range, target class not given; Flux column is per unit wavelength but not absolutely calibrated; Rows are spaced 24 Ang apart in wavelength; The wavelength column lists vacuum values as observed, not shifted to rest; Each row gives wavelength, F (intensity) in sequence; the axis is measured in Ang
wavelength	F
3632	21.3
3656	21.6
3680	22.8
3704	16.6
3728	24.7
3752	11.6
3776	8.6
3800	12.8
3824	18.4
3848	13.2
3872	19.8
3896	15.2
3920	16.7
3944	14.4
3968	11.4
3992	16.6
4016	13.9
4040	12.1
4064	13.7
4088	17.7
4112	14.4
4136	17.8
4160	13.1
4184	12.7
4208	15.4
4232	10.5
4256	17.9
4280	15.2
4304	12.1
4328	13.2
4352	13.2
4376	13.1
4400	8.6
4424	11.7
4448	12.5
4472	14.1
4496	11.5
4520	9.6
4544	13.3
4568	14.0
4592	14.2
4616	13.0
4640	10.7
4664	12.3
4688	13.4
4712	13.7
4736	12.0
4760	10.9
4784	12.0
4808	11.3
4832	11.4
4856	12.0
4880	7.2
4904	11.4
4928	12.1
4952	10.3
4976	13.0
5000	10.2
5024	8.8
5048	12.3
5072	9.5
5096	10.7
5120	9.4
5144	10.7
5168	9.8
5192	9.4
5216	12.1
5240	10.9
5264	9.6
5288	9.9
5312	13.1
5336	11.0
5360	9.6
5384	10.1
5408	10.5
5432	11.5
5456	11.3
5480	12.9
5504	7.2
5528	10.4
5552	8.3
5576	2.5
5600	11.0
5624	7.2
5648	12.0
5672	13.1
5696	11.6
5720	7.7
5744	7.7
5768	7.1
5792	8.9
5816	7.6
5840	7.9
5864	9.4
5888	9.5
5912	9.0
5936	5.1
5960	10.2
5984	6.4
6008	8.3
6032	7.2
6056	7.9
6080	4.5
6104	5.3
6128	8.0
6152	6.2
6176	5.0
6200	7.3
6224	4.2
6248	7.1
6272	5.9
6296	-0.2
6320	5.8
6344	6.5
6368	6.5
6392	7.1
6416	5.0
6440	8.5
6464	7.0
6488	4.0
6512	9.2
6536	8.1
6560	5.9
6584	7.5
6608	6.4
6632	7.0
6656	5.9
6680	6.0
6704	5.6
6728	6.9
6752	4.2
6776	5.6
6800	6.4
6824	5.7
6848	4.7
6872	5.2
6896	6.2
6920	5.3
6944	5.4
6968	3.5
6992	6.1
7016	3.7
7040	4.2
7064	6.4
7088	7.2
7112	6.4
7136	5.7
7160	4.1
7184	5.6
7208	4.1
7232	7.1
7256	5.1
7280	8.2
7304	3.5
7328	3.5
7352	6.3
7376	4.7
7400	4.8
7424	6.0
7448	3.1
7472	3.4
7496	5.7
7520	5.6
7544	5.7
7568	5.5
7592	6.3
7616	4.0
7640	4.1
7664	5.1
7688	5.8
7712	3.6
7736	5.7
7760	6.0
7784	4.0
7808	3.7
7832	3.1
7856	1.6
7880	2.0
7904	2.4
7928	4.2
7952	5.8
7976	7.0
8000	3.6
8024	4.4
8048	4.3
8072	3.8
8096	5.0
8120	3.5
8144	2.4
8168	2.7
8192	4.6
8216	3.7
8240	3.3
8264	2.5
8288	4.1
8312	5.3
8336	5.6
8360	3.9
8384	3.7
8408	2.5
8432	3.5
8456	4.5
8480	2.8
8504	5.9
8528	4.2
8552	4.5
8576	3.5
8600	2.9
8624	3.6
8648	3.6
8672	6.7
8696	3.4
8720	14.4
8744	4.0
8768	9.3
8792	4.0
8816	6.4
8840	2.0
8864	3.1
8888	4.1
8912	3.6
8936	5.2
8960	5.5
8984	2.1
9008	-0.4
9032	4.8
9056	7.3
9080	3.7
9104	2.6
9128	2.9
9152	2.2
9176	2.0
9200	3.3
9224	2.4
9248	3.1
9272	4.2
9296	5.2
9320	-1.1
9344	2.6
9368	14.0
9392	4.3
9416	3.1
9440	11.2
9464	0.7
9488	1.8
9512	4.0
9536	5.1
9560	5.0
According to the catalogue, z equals 1.339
